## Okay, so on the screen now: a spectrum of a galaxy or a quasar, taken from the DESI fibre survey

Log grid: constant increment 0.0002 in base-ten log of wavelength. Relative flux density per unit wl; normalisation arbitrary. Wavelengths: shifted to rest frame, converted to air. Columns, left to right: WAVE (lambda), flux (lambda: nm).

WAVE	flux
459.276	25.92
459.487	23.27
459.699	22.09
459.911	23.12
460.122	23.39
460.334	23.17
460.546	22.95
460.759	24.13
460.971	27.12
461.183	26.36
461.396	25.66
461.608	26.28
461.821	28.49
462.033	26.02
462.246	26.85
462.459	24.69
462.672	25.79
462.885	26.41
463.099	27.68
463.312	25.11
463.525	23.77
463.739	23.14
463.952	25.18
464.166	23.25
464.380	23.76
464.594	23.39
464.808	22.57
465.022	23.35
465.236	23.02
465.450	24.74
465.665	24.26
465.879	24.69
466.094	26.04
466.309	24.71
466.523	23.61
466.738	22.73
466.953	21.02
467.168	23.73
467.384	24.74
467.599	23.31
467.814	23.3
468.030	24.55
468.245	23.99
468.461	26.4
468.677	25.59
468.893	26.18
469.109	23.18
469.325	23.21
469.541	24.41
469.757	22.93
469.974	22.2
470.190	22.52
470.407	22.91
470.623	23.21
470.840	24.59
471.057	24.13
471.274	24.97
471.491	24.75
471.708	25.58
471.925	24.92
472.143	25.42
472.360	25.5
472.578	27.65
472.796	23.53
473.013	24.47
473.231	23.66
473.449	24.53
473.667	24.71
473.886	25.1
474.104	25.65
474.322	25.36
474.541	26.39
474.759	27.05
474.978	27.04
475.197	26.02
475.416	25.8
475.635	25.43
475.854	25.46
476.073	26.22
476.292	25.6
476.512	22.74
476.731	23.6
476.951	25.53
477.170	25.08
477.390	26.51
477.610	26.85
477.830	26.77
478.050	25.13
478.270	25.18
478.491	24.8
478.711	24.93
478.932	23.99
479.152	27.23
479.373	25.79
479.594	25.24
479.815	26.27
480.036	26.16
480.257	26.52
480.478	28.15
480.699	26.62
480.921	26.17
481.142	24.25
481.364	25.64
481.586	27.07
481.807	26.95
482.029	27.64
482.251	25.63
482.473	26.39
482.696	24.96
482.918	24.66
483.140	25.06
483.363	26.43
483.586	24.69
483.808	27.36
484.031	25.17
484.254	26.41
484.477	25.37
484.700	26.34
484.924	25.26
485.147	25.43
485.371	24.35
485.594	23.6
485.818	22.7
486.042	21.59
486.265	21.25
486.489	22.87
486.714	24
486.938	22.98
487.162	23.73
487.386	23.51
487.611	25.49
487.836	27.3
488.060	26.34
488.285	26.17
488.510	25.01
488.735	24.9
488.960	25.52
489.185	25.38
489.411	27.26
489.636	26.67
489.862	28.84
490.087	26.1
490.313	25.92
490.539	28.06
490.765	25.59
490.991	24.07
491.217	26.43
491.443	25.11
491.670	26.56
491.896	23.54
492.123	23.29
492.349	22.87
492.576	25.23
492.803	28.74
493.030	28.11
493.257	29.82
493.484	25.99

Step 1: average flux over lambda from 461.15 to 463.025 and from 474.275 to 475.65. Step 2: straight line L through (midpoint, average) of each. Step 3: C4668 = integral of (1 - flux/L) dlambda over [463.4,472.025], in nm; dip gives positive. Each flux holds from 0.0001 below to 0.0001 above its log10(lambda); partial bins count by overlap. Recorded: 0.76 nm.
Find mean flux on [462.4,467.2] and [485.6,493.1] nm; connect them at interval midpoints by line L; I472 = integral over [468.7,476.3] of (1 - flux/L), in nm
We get -0.11 nm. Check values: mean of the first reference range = 24.2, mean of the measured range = 24.9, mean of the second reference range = 25.2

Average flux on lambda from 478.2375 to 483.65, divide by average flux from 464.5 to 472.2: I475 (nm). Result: 1.1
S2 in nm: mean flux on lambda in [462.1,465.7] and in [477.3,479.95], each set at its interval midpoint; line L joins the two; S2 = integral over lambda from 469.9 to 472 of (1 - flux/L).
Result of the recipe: 0.09 nm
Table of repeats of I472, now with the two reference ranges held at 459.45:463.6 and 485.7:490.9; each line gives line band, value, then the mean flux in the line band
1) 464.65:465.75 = 0.07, 23.6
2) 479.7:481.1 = -0.08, 26.5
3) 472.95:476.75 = -0.03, 25.3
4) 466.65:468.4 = 0.11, 23.5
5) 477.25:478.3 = -0.04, 26.1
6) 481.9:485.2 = -0.09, 25.8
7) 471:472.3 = 0.01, 25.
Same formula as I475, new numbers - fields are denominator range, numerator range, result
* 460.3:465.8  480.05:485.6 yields 1.04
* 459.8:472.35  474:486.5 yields 1.04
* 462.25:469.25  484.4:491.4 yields 1.03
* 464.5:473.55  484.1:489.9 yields 1.03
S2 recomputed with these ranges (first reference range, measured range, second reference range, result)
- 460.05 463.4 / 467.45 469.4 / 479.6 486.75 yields 0.09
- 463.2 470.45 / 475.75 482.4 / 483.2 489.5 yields -0.35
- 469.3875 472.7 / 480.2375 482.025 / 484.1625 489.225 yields -0.15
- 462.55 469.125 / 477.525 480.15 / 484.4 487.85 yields -0.17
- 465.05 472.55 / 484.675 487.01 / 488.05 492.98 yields 0.17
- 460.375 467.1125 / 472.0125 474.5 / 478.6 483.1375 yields 0.03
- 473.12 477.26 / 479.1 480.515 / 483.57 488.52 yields -0.08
